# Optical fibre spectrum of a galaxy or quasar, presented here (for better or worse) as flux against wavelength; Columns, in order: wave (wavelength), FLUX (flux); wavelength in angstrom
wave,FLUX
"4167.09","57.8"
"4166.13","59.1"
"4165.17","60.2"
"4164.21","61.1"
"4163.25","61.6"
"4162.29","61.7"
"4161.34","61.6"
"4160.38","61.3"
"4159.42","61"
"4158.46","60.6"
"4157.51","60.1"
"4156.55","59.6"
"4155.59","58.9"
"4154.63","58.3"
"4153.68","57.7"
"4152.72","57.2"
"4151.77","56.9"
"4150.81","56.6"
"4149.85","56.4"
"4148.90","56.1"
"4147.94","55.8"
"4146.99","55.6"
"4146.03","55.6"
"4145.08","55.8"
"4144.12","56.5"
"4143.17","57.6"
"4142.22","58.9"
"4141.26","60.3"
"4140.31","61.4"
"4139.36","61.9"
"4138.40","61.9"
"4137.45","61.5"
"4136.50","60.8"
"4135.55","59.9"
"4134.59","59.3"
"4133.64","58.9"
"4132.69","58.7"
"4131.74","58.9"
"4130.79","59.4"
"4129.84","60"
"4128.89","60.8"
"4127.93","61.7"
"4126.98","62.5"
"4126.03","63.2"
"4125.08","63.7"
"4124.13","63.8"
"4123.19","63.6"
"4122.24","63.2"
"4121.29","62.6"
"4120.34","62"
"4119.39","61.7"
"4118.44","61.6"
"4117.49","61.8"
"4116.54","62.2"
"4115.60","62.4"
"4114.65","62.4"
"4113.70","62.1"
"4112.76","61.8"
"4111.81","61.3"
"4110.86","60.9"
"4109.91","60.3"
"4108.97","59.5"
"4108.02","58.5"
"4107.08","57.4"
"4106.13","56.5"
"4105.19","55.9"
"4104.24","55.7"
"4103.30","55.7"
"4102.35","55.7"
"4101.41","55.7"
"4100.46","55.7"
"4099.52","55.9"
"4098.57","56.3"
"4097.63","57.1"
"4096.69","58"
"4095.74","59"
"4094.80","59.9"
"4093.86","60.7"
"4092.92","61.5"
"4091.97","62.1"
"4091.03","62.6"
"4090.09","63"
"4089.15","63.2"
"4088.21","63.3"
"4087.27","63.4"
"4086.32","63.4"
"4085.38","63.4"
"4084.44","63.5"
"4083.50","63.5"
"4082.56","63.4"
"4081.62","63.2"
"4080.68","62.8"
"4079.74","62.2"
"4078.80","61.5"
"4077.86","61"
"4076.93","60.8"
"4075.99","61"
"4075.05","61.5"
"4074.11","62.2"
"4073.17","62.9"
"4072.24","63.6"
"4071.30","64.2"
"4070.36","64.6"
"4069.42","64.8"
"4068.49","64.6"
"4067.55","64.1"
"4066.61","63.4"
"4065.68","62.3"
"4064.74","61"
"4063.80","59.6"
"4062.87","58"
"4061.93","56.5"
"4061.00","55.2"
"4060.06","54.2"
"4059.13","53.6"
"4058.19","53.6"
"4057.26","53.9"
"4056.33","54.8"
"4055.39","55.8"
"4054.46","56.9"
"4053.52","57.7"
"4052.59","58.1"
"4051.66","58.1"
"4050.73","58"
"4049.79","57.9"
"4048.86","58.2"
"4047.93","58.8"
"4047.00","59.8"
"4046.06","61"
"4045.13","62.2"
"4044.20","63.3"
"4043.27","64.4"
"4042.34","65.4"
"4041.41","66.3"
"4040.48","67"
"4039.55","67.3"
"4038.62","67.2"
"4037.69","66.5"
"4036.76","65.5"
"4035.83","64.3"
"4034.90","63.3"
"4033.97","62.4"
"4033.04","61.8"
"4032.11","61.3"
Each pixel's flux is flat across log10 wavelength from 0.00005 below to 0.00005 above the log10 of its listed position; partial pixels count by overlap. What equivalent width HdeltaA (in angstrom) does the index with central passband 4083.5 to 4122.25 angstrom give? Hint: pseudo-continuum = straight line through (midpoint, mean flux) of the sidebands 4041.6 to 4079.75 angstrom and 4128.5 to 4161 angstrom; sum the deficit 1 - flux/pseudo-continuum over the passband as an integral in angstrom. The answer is -0.5 angstrom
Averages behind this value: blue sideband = 60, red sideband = 58.8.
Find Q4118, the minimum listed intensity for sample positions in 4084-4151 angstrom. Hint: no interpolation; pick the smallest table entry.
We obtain 55.6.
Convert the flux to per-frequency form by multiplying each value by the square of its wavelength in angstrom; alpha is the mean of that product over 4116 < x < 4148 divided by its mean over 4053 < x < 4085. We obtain 1.03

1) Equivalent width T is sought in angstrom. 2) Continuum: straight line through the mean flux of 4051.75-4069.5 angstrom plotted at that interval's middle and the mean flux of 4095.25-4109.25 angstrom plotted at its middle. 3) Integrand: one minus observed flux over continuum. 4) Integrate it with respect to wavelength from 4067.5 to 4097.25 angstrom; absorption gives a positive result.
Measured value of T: -2.57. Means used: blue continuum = 58.2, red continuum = 56.8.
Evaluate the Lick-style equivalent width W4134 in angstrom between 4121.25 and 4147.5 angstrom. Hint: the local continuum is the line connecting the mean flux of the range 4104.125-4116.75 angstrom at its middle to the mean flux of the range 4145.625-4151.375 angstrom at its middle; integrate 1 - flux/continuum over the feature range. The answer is -1.3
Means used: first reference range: 59.9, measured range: 60.3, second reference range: 56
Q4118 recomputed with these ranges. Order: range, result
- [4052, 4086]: 53.6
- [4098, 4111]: 55.7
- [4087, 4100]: 55.9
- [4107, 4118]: 57.4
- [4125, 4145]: 56.5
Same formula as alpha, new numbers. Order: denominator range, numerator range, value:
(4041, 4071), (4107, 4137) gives 1.06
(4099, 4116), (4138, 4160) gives 1.02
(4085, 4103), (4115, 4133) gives 1.05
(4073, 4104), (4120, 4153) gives 1.01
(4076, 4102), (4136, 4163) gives 1.00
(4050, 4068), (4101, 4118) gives 1.05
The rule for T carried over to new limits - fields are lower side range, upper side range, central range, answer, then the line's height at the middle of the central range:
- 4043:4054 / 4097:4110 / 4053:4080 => -0.5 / 58.7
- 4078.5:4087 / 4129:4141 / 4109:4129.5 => -0.3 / 61.1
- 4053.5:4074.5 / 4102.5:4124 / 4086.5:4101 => 0.0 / 60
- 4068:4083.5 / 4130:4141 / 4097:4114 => 1.0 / 61.5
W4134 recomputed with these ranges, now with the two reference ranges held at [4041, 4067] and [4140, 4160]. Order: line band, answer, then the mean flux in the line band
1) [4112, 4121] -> -0.58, 62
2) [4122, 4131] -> -0.63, 62.3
